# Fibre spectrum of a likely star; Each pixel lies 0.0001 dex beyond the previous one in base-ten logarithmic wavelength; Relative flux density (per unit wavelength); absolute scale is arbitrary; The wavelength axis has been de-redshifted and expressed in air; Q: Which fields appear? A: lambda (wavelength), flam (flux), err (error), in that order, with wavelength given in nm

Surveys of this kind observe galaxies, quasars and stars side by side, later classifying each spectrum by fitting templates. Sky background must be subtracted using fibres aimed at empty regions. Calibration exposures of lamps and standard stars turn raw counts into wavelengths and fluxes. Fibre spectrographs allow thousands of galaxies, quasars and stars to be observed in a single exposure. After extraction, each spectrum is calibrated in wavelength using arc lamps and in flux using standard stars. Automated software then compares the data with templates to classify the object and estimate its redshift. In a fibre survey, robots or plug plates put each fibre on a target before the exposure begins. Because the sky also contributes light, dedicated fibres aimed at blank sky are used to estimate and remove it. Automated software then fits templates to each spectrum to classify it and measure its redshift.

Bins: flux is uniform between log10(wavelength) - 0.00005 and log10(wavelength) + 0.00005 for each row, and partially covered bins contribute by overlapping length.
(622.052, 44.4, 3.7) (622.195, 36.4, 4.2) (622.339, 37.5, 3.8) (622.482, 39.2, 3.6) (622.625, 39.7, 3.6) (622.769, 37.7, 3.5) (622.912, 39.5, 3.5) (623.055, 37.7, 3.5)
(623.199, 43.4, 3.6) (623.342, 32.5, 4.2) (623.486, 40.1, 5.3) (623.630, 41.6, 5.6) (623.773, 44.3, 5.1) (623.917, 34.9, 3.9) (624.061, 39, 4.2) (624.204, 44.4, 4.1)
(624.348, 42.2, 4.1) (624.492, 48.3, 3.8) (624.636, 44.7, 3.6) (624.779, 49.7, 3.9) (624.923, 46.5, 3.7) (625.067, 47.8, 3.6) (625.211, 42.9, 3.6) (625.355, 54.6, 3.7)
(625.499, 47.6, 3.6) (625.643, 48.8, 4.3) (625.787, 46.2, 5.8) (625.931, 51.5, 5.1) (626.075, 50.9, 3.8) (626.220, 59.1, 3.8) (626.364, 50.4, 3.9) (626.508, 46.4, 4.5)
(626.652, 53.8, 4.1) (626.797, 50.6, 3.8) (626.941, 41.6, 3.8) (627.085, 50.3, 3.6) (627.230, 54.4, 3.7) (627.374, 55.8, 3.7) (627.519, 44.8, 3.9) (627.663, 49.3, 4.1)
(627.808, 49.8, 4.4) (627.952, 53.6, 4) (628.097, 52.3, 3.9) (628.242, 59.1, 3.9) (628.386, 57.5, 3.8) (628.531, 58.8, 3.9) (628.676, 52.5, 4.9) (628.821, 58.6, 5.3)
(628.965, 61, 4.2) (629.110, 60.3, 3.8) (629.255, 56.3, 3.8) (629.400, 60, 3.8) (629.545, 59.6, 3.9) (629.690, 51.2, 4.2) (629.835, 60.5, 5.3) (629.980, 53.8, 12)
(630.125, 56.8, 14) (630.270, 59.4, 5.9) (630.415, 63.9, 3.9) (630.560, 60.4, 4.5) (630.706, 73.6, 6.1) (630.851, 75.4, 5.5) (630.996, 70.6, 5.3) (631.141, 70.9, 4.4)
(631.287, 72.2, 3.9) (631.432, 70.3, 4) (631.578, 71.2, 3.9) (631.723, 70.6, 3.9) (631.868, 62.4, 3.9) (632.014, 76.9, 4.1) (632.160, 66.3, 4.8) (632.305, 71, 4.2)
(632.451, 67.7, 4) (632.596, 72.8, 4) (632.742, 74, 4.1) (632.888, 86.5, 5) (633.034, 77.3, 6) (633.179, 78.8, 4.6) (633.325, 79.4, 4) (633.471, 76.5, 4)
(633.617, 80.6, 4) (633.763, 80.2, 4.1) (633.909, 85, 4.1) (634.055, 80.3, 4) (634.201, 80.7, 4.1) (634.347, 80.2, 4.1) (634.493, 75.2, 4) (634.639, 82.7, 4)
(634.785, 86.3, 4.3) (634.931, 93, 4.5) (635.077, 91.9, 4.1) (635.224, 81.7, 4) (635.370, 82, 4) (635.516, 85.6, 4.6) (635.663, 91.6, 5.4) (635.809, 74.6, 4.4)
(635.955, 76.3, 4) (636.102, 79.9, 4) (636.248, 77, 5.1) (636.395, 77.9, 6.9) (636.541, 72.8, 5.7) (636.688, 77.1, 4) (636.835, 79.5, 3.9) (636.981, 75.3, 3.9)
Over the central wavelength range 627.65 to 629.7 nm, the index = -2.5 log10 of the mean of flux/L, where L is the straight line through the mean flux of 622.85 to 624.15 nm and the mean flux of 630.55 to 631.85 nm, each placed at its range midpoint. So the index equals 0.076 mag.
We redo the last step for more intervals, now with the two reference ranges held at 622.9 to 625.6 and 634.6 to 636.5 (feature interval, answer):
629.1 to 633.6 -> 0.003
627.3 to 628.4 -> 0.070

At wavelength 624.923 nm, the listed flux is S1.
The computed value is 46.5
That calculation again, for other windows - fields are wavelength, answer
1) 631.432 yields 70.3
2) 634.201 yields 80.7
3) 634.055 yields 80.3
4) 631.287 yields 72.2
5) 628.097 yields 52.3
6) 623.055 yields 37.7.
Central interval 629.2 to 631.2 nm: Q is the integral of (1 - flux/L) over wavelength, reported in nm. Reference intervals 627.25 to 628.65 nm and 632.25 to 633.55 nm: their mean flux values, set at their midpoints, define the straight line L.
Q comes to 0.05 nm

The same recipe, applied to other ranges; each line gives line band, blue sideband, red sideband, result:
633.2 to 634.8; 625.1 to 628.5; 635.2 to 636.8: -0.15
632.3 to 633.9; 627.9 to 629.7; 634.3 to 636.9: -0.11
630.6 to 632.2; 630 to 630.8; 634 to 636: -0.09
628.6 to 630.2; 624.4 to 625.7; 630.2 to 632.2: 0.14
